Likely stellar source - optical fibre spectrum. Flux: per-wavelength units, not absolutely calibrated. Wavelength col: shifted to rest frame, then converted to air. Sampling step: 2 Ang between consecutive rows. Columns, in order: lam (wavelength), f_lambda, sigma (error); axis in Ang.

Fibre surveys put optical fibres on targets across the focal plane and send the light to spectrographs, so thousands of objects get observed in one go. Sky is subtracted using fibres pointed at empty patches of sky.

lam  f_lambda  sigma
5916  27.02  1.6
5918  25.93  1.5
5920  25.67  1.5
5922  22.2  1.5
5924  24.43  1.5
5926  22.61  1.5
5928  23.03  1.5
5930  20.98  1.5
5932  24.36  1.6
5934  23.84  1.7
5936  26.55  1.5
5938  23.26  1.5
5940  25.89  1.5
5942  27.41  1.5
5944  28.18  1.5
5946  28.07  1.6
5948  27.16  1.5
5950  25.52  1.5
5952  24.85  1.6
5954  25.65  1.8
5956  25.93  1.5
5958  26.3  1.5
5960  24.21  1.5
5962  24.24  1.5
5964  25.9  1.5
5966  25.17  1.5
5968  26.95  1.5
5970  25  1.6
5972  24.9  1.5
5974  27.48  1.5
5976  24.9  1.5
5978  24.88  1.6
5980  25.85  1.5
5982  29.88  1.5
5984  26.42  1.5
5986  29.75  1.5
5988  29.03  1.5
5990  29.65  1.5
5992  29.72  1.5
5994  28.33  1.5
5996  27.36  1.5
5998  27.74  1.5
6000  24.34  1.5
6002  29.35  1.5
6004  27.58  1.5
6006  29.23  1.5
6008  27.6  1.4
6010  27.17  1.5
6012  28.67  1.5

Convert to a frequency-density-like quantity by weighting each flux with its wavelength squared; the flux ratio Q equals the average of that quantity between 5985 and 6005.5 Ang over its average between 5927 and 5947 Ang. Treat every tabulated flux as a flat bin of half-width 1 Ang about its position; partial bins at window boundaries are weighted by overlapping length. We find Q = 1.15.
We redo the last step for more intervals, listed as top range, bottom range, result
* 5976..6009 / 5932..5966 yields 1.10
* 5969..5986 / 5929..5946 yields 1.06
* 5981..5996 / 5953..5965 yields 1.15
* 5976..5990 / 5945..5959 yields 1.06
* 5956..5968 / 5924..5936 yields 1.10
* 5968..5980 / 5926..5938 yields 1.10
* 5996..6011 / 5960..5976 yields 1.09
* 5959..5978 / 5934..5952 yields 0.97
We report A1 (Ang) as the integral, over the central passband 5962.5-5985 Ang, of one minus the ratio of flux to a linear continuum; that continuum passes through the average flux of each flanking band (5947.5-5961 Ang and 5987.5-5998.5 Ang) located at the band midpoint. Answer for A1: 0.88 Ang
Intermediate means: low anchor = 25.6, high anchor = 28.7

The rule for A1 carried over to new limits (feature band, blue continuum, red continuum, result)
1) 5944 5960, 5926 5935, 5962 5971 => -1.1 Ang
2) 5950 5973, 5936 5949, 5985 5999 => 1.8 Ang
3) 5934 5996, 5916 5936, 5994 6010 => -1.7 Ang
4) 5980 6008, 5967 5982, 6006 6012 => -1.2 Ang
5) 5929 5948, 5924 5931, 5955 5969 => -1.6 Ang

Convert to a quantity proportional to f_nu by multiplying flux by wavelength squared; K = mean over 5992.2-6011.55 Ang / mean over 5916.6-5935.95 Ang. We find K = 1.19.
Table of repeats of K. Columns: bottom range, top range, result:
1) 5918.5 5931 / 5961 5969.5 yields 1.11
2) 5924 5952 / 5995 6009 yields 1.12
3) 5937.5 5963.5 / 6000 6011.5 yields 1.09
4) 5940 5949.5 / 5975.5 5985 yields 0.98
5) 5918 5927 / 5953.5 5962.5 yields 1.07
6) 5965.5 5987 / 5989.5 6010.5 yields 1.06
